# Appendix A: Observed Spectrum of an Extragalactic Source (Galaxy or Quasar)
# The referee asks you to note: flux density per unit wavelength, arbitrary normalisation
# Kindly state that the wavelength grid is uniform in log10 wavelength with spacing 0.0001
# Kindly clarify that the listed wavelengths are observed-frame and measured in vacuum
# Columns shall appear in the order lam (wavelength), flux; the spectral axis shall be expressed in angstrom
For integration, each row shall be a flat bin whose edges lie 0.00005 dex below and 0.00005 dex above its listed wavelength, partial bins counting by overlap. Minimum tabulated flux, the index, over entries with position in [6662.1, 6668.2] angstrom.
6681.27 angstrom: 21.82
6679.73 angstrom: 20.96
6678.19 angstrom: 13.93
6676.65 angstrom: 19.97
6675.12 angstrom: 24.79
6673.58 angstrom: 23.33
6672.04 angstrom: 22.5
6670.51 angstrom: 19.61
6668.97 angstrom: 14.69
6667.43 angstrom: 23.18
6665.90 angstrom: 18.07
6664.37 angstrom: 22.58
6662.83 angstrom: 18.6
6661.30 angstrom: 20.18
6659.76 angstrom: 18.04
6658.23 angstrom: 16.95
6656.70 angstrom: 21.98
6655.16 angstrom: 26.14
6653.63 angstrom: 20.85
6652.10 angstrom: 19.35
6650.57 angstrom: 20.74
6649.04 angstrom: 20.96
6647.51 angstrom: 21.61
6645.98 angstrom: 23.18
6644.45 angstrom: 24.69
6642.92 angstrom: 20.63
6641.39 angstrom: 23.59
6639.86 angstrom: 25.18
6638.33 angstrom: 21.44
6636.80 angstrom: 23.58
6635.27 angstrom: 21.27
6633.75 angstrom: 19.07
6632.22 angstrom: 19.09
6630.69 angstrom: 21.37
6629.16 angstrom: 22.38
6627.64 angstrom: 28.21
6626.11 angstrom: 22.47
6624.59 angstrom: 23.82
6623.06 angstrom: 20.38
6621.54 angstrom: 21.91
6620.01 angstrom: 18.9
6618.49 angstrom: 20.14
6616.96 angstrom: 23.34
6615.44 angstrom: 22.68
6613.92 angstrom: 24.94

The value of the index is 18.07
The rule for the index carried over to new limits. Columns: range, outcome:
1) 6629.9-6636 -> 19.07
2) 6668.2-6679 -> 13.93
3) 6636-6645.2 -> 20.63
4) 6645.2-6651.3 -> 20.74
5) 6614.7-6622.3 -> 18.9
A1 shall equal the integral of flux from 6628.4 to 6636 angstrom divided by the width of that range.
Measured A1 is 20.6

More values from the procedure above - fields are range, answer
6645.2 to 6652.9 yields 21.2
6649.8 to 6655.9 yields 21.8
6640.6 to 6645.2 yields 23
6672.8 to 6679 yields 20.5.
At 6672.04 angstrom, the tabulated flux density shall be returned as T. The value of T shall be 22.5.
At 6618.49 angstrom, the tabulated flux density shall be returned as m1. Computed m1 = 20.14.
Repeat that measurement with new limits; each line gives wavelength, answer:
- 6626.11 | 22.47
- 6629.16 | 22.38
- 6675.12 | 24.79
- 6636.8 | 23.58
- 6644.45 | 24.69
